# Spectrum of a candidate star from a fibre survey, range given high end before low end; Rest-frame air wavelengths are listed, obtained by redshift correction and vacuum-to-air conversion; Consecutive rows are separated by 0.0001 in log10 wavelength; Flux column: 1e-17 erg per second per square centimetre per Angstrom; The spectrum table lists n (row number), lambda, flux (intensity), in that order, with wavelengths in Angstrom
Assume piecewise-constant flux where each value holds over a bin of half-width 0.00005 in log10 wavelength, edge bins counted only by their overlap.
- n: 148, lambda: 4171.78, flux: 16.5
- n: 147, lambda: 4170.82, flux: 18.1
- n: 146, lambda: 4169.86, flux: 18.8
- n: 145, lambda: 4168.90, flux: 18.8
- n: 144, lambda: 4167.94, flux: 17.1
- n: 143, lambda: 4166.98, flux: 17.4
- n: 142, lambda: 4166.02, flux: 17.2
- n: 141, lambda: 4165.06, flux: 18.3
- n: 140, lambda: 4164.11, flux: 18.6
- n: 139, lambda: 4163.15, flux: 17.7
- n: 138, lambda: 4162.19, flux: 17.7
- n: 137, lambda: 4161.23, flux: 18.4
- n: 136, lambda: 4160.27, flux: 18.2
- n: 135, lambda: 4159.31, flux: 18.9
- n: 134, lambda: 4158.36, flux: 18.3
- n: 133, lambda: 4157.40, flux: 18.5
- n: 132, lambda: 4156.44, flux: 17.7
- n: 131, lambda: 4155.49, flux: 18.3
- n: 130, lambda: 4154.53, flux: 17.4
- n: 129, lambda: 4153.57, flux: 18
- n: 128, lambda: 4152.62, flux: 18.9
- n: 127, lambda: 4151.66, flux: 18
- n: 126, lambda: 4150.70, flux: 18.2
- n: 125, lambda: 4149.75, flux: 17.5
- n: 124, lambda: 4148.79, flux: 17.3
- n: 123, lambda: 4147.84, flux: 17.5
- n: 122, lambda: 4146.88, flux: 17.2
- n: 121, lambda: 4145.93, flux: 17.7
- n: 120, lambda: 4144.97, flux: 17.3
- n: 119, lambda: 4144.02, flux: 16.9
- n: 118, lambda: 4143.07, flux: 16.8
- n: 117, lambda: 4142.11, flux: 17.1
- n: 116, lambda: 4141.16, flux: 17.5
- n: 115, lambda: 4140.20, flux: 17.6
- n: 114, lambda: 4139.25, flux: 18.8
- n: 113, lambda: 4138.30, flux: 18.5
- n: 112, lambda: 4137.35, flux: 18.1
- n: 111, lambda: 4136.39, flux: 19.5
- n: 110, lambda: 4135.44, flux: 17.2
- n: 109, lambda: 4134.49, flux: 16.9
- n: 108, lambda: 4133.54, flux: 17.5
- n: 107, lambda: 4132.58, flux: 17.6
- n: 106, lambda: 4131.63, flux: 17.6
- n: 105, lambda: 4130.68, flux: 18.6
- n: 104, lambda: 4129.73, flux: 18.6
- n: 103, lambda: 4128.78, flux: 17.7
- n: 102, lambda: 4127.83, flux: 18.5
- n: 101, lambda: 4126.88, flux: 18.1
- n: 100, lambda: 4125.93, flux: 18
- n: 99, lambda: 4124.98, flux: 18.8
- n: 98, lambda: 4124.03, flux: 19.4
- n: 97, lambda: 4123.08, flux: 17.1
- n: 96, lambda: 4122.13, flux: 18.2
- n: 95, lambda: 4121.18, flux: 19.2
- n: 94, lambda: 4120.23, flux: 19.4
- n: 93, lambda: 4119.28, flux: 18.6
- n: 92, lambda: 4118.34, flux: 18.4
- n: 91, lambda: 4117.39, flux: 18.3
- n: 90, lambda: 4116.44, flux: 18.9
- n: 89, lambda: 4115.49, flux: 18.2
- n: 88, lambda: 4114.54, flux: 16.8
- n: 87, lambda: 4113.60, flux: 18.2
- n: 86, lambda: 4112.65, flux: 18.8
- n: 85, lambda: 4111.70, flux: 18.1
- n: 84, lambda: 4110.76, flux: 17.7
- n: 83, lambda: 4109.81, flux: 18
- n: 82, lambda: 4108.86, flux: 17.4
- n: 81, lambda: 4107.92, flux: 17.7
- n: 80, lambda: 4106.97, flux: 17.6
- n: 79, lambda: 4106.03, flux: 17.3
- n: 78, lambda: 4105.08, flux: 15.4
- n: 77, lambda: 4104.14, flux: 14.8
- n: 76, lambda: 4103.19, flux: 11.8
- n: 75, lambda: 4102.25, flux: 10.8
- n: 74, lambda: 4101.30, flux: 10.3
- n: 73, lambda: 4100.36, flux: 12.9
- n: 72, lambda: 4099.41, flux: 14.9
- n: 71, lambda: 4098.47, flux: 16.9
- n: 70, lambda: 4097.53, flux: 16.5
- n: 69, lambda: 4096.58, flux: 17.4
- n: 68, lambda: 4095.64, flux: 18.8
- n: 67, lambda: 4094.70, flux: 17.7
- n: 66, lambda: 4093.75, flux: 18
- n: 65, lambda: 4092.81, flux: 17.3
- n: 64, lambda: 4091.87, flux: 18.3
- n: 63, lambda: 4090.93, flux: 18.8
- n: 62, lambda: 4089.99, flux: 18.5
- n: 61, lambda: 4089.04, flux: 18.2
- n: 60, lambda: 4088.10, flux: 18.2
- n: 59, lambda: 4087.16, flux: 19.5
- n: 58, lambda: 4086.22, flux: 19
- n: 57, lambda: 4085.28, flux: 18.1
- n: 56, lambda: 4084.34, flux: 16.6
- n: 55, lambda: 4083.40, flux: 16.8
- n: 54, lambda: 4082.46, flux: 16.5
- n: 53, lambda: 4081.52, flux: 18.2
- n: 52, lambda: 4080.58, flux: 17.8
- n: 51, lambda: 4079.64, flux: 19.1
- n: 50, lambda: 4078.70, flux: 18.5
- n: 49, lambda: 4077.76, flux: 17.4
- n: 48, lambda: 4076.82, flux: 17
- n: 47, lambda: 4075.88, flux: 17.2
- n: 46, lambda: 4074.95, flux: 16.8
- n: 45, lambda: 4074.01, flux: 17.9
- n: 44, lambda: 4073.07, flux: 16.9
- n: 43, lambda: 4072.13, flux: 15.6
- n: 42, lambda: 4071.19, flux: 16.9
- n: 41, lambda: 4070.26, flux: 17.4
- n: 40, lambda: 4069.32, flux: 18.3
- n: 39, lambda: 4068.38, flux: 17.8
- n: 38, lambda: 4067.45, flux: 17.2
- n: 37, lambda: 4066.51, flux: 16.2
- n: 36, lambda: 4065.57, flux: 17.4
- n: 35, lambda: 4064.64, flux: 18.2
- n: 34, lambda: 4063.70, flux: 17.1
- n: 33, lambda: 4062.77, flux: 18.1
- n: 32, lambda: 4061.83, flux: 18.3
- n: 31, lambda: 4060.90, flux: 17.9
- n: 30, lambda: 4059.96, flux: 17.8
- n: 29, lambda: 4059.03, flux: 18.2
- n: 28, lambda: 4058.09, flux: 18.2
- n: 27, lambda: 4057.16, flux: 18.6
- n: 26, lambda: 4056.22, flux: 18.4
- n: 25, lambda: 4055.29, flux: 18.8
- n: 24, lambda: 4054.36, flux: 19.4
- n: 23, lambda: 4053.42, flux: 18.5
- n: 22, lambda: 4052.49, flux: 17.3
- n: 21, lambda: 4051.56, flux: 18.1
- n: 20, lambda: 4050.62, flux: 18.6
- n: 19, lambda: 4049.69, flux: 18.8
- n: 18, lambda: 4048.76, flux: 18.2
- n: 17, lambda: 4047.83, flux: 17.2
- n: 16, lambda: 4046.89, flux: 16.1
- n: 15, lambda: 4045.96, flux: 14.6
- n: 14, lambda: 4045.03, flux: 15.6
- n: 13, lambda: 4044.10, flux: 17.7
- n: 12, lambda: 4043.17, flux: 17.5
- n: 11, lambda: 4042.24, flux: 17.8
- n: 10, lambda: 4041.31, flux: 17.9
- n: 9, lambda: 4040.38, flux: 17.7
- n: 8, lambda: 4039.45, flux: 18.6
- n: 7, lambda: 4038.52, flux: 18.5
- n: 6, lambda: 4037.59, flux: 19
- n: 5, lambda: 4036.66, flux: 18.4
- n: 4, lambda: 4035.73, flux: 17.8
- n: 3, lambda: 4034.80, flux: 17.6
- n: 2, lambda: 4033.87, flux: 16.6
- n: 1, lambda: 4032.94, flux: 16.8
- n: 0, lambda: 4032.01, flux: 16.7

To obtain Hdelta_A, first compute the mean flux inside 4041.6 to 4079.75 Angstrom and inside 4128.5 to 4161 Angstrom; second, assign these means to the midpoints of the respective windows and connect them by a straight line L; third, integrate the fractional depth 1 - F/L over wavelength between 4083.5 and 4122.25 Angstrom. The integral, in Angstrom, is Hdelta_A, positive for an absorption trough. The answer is 1.2 Angstrom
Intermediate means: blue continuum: 17.6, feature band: 17.2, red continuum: 17.9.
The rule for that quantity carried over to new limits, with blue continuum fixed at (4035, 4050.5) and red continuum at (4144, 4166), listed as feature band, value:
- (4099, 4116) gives 1.8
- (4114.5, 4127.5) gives -0.4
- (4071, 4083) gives 0.2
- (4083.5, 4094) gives -0.3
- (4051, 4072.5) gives -0.2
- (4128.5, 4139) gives -0.1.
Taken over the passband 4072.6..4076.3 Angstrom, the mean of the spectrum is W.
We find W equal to 17.2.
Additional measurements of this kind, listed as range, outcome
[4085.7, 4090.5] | 18.7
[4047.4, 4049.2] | 17.7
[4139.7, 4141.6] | 17.5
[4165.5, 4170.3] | 17.8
